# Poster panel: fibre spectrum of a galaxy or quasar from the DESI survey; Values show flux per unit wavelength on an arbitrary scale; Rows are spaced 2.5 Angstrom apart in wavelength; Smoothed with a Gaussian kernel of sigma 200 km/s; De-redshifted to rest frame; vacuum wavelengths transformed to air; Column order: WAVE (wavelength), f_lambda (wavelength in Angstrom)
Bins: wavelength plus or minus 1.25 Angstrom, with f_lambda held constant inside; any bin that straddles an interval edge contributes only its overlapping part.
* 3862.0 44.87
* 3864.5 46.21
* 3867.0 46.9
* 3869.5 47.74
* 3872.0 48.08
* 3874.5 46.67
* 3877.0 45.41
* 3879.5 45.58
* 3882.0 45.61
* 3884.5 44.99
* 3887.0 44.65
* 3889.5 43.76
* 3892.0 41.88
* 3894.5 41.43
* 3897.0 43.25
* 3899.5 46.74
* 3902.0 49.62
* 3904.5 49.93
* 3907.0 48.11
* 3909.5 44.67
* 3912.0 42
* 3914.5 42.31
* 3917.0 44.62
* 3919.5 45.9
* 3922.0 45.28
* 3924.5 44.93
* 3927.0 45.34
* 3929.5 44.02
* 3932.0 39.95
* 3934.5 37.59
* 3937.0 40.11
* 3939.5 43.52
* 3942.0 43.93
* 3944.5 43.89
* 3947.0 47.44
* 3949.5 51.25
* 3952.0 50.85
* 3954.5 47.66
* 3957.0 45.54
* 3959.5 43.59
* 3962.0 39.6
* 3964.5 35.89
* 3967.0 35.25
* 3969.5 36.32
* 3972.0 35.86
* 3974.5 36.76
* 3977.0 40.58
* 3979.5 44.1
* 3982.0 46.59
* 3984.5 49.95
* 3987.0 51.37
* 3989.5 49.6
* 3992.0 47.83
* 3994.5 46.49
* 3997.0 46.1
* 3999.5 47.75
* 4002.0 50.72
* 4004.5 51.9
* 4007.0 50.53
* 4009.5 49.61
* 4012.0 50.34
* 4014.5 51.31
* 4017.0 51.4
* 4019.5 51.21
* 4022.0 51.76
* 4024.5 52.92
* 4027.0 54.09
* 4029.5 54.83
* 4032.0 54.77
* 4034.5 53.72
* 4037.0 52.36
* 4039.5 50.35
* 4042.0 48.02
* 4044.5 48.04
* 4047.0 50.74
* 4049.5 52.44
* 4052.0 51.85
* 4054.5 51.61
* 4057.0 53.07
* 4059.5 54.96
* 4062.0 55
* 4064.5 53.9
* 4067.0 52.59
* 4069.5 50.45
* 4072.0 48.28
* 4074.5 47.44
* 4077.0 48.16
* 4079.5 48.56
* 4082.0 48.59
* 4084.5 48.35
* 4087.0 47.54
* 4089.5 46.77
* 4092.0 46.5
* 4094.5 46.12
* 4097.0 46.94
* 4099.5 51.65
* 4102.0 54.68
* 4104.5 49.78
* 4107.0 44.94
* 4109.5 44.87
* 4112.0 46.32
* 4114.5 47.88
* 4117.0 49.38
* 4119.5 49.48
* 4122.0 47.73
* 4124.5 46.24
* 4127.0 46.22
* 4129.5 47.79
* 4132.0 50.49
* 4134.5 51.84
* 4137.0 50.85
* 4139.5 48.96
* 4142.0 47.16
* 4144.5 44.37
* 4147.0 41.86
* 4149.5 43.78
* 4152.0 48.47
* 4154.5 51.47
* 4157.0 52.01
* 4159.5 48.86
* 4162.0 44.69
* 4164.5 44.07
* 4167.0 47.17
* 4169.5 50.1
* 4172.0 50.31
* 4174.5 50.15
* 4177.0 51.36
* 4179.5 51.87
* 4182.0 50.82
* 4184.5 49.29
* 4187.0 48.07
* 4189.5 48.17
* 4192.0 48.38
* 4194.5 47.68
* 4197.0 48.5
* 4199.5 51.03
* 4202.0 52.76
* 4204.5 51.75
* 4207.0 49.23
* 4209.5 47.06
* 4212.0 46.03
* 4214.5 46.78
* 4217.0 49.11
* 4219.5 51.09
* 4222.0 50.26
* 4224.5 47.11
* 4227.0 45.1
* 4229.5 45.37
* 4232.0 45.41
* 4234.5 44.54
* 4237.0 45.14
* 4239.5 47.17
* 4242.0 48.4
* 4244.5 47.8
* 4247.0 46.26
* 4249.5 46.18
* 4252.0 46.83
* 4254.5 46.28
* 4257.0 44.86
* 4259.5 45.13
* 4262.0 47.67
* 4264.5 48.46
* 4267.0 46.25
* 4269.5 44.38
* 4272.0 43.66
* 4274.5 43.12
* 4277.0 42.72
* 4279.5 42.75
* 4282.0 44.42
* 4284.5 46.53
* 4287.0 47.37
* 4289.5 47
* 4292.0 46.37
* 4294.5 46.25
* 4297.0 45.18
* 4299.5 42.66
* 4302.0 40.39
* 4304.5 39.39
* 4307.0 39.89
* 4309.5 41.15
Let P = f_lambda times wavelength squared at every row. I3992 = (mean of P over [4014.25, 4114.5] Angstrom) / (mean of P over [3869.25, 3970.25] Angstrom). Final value 1.2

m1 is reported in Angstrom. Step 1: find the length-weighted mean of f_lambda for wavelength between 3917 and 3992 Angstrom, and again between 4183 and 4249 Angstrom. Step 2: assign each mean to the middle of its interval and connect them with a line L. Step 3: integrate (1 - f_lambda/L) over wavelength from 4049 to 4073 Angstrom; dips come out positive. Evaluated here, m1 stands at -3.7 Angstrom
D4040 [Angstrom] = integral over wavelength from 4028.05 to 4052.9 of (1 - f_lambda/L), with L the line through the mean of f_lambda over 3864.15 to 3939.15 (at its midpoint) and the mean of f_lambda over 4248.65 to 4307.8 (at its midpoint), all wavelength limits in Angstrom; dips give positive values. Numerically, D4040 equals -3.9 Angstrom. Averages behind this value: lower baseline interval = 44.7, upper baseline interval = 44.8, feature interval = 51.7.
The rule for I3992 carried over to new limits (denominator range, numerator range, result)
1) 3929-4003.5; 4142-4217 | 1.22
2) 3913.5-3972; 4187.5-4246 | 1.27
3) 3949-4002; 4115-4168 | 1.17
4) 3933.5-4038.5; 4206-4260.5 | 1.13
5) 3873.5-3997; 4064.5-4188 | 1.20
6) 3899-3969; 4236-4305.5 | 1.21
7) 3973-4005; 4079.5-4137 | 1.10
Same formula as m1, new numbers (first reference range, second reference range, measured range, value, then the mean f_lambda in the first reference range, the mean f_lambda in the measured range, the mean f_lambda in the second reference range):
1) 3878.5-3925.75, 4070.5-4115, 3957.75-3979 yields 3.5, 45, 38.4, 48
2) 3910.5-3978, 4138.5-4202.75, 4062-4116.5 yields -2.8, 42.6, 48.7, 48.5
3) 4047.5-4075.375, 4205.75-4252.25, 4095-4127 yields 1.5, 52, 48.2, 47.1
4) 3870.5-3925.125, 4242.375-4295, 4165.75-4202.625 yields -3.2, 45.3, 49.7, 45.8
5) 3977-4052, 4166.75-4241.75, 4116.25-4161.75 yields 1.0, 50.2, 48.1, 48.6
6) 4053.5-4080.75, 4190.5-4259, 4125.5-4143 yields 0.2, 51.3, 49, 47.6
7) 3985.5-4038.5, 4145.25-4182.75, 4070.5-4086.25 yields 0.5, 51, 48.2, 48.4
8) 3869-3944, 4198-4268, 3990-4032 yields -4.8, 44.5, 50.7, 47.5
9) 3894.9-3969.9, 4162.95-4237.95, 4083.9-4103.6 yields -0.8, 44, 48.6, 48.5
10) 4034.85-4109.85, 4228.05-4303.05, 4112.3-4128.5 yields 0.4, 49.9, 47.7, 45.5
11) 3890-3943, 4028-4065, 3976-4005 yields 0.6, 44.1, 47.7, 52.4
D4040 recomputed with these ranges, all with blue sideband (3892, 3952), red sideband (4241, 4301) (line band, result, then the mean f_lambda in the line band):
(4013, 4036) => -4.0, 52.9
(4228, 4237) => 0.1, 45.1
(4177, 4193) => -1.5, 49.6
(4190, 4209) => -1.8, 49.7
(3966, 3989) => 1.4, 42.2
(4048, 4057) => -1.4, 52.1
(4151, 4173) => -1.6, 48.6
